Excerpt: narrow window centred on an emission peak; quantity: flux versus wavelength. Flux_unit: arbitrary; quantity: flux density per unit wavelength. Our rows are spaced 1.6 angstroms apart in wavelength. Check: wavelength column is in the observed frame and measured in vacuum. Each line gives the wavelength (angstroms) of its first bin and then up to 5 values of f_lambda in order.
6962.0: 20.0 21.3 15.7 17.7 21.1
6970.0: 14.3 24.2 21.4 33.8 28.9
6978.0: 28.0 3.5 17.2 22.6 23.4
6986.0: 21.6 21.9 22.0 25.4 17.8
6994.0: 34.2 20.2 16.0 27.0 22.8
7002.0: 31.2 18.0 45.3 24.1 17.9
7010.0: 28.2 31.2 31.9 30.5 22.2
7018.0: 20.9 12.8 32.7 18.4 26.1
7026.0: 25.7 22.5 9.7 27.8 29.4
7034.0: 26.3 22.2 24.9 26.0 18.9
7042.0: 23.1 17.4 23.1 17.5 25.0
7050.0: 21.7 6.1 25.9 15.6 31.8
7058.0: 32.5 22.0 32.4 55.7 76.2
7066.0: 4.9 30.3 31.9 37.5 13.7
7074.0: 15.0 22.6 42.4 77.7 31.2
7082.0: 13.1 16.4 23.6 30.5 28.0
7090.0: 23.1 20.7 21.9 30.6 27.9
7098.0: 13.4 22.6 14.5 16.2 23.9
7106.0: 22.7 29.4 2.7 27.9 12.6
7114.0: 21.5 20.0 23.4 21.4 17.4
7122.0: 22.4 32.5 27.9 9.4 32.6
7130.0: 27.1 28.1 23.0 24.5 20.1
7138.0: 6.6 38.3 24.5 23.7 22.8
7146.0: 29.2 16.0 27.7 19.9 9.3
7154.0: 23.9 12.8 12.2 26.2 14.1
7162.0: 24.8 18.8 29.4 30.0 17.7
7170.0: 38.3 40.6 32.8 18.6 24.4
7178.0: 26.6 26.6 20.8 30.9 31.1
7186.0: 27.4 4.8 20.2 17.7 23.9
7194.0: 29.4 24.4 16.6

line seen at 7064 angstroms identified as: [S II] 6716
